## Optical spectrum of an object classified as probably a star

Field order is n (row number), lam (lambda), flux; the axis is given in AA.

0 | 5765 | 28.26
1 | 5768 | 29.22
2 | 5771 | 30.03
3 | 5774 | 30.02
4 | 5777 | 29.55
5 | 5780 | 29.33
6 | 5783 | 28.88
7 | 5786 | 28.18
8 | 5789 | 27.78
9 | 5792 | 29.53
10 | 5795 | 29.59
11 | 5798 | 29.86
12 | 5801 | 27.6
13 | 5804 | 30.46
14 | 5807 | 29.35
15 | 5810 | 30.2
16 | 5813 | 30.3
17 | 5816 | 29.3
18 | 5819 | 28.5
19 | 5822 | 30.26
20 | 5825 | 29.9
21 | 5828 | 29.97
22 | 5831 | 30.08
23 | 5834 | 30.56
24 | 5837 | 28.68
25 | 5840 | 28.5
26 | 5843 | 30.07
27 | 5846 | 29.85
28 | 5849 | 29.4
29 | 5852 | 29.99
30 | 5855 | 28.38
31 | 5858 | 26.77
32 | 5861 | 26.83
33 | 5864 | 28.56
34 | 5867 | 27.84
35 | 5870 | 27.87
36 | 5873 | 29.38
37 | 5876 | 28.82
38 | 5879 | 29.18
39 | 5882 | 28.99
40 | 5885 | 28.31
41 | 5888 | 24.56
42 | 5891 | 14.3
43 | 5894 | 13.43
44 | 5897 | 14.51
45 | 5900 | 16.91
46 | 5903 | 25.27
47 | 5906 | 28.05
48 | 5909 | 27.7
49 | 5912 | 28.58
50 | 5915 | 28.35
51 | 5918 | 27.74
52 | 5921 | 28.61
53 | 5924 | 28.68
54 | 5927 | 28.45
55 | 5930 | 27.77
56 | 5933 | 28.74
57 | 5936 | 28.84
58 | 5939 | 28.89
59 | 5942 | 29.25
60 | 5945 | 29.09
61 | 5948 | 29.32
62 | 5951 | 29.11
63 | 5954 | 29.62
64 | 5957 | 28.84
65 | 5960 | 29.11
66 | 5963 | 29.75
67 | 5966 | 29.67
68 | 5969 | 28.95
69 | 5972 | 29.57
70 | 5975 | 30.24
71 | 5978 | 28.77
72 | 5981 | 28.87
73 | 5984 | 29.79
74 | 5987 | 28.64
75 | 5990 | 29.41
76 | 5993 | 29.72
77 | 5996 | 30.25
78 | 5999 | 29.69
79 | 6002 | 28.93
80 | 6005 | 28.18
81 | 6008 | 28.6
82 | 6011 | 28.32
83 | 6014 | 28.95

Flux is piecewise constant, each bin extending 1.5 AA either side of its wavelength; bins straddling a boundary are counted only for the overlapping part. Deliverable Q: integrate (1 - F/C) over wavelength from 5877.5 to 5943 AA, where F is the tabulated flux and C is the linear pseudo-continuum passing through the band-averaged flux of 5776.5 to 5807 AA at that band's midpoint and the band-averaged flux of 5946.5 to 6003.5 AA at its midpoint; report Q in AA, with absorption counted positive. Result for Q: 8.1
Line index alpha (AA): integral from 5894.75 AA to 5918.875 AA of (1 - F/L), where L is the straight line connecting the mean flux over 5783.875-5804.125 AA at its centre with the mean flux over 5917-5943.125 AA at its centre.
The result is 3.7 AA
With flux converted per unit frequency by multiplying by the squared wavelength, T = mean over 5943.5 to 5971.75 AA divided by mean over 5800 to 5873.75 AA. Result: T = 1.0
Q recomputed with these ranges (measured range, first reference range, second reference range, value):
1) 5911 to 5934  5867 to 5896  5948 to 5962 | -0.9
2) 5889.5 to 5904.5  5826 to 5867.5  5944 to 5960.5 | 6.3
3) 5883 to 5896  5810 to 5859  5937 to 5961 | 4.0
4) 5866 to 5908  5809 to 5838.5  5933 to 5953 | 7.6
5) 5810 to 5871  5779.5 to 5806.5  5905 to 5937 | -0.8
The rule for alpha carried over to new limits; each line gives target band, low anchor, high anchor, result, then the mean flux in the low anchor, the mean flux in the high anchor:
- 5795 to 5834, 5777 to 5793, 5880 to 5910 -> -3.9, 28.8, 22.2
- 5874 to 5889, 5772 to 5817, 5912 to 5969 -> 0.5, 29.3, 28.9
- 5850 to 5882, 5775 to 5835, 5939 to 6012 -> 1.1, 29.5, 29.2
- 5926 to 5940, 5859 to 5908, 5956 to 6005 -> -0.8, 24.6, 29.4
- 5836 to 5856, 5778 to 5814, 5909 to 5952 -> -0.2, 29.2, 28.6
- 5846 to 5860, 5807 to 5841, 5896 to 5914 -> -0.6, 29.7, 23.9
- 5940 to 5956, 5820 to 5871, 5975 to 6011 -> -0.1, 29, 29.2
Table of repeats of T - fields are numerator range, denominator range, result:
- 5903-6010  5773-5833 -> 1.03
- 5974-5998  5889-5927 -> 1.27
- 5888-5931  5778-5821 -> 0.86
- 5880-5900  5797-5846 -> 0.71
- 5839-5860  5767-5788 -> 1.01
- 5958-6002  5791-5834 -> 1.05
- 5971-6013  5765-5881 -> 1.06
